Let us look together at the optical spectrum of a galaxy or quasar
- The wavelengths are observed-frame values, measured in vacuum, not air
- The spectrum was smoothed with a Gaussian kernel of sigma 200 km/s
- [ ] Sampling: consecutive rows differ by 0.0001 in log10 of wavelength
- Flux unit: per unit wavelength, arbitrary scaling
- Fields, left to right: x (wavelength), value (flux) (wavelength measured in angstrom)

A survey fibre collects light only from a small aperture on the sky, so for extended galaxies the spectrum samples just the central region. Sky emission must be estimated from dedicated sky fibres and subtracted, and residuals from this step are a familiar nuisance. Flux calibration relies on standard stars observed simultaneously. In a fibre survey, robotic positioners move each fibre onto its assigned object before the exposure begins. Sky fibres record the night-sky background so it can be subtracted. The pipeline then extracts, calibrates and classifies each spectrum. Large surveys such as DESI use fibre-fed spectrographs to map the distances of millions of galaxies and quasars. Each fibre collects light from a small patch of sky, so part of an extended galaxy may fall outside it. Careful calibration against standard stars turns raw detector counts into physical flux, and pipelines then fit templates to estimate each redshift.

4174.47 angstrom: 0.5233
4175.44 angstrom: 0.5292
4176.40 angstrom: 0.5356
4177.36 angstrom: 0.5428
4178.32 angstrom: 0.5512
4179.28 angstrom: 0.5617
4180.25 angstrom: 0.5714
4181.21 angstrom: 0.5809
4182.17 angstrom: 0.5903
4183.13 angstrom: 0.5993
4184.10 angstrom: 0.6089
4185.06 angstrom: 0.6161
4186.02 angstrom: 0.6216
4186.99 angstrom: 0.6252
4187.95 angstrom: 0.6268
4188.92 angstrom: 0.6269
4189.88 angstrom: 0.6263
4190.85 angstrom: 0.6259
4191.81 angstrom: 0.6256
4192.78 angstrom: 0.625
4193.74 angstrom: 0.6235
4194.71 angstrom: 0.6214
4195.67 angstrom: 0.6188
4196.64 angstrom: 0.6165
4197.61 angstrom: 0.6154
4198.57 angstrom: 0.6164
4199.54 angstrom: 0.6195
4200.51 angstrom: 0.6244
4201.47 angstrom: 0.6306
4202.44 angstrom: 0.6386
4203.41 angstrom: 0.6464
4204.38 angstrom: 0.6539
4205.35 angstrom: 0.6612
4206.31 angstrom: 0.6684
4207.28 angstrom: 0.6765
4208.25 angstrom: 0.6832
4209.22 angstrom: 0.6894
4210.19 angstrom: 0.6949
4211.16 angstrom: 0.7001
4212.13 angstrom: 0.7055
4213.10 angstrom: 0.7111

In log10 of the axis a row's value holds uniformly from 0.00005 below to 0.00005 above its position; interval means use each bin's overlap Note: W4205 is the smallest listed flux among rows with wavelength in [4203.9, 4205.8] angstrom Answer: 0.6539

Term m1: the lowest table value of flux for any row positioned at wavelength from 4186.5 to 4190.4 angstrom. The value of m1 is 0.6252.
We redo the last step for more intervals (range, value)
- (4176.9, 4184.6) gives 0.5428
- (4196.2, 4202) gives 0.6154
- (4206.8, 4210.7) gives 0.6765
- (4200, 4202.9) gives 0.6244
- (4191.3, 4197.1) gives 0.6165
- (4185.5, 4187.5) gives 0.6216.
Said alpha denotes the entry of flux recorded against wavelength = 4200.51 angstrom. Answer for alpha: 0.6244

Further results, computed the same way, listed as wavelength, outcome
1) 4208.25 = 0.6832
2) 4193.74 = 0.6235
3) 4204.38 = 0.6539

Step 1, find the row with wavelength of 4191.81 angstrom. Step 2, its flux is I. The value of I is 0.6256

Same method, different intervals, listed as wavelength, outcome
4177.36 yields 0.5428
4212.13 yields 0.7055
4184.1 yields 0.6089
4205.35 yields 0.6612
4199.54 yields 0.6195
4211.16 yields 0.7001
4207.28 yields 0.6765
